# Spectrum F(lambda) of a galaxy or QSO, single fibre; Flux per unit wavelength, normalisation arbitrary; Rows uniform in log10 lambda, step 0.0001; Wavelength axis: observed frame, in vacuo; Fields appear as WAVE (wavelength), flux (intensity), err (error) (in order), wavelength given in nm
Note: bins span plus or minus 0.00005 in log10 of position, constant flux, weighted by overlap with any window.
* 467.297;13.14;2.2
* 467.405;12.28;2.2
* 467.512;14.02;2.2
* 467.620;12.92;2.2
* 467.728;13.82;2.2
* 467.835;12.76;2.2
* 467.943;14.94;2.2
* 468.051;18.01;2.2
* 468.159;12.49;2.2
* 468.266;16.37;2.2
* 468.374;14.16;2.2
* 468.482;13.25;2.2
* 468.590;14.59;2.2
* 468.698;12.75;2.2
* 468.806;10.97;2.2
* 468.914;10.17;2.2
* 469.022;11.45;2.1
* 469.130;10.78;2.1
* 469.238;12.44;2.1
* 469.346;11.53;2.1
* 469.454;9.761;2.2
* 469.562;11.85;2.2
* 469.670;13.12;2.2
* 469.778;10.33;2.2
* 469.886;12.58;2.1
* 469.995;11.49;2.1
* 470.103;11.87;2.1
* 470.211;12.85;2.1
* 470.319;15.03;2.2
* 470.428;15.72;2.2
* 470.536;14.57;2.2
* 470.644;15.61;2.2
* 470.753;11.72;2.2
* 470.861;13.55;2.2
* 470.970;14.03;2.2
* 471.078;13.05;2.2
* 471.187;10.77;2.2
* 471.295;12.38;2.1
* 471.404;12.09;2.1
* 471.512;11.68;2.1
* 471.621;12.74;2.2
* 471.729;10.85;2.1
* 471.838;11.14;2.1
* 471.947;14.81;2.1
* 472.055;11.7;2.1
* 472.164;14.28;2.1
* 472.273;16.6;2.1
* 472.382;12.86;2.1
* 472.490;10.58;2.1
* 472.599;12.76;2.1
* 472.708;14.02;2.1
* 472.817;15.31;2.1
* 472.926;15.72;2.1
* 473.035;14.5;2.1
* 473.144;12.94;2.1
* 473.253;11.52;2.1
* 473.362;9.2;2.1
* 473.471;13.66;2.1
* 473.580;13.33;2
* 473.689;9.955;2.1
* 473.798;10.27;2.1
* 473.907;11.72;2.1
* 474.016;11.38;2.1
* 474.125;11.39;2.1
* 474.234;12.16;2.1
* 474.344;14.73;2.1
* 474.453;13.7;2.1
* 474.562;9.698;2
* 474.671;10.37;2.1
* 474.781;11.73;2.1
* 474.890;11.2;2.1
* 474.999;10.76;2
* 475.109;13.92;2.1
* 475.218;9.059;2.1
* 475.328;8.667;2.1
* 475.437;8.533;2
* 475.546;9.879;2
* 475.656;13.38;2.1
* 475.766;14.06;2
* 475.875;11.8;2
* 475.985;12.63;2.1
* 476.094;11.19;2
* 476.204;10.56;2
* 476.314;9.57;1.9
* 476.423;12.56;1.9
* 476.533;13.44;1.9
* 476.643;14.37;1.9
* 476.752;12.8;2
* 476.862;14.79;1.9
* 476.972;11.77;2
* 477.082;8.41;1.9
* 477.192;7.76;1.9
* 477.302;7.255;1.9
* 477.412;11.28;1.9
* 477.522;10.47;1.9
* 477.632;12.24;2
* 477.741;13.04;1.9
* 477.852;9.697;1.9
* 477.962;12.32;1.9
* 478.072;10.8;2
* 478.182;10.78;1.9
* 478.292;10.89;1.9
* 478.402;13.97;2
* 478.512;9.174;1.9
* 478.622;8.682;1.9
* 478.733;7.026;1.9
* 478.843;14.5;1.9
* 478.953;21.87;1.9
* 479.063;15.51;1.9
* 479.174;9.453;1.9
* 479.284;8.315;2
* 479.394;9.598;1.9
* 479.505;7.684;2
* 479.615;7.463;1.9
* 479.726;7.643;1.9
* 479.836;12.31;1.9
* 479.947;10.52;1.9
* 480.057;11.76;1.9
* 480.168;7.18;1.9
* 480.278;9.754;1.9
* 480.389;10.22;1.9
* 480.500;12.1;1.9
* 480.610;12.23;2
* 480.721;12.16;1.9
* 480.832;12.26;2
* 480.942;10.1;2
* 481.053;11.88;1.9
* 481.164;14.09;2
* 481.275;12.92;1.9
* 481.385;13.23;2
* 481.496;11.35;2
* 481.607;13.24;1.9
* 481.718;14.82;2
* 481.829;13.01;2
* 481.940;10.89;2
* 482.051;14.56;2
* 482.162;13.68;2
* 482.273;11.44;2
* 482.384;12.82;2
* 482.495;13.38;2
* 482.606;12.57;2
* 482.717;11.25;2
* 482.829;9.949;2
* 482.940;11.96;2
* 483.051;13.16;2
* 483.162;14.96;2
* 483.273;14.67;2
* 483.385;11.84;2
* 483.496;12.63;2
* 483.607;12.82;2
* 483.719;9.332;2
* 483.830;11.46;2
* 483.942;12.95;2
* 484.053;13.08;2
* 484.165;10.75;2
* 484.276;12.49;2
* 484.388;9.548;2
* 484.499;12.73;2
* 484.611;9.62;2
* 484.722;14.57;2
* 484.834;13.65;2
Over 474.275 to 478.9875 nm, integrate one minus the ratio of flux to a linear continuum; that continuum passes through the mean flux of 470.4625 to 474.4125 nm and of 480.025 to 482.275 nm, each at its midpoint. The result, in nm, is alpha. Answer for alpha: 0.36 nm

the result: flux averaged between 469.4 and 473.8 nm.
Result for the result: 12.8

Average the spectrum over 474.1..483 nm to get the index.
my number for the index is 11.5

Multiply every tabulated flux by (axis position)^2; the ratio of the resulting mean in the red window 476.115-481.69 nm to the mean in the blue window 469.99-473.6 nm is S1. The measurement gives 0.89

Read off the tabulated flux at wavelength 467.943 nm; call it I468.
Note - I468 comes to 14.94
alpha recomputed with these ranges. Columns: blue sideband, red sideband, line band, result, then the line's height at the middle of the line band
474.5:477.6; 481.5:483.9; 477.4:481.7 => 0.21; 11.9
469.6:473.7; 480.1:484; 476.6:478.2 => 0.17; 12.5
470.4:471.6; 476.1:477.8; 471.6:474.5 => -0.05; 12.5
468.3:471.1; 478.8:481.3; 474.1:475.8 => 0.08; 12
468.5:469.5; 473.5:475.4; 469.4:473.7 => -0.48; 11.6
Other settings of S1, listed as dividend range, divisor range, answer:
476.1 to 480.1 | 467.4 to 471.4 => 0.89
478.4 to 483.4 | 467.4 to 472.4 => 0.95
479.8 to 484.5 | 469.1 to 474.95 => 1.01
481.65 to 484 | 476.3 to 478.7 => 1.15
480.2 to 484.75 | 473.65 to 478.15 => 1.11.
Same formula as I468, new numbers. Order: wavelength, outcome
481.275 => 12.92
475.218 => 9.059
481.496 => 11.35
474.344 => 14.73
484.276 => 12.49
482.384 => 12.82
